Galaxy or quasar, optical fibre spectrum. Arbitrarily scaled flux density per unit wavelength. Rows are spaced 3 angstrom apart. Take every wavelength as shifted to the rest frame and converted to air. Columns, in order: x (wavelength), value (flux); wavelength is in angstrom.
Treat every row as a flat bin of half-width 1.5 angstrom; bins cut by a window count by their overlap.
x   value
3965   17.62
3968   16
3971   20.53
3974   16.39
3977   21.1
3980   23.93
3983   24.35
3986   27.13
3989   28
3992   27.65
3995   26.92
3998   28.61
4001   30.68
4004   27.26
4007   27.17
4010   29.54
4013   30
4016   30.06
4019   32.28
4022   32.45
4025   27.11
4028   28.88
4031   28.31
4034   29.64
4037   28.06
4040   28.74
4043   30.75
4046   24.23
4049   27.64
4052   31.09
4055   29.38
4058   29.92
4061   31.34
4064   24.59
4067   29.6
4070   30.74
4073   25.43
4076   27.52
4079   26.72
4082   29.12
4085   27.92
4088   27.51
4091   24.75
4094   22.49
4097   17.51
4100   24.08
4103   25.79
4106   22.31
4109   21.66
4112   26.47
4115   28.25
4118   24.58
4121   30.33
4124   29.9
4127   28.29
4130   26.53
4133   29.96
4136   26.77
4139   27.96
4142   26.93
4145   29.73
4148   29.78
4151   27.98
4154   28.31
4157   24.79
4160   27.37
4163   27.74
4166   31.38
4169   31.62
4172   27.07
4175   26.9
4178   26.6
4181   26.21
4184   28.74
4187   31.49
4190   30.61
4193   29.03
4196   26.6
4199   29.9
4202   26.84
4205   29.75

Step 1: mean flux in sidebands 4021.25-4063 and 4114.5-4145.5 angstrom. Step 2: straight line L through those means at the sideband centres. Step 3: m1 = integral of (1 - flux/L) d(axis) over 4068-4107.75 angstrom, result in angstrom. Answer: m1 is 4.13 angstrom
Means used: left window 29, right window 28.1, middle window 25.6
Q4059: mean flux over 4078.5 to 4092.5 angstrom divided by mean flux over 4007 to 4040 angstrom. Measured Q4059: 0.92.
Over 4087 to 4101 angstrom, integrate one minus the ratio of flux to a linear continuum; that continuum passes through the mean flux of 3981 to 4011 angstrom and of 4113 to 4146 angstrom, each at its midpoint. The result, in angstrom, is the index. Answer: 2.4 angstrom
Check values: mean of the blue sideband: 27.6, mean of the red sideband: 28.1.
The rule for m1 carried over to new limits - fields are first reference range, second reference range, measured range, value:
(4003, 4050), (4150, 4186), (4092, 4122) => 4.34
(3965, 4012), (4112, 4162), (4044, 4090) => -2.98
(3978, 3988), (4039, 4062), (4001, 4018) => -1.54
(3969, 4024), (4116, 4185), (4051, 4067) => -1.13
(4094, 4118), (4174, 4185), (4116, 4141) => -3.34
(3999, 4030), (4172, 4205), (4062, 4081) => 1.00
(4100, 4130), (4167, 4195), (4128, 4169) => -1.06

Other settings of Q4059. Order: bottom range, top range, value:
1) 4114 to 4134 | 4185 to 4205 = 1.03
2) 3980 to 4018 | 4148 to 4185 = 1.00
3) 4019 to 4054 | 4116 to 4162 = 0.96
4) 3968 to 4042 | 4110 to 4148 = 1.03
